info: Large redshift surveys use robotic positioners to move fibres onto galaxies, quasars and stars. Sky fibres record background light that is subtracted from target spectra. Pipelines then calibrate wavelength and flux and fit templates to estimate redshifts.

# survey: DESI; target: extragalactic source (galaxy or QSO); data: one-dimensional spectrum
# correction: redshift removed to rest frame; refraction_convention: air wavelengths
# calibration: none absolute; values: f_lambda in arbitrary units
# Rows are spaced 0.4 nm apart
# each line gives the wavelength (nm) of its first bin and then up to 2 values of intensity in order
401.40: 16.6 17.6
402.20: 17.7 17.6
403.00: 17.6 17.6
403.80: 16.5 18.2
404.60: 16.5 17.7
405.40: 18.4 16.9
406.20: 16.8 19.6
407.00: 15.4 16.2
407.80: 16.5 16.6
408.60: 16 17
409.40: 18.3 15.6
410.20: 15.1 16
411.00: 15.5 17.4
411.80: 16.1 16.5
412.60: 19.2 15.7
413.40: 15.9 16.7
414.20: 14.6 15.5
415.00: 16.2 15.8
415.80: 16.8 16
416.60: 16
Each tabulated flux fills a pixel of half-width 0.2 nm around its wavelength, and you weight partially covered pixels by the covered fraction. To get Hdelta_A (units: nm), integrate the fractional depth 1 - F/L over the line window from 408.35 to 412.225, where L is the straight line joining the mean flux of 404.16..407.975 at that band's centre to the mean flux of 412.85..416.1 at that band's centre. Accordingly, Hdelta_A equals 0.05 nm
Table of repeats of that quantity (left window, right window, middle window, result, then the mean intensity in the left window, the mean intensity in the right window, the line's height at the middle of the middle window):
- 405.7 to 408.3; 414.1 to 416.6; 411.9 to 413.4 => -0.06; 16.9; 15.9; 16.2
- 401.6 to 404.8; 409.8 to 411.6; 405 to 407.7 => -0.07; 17.4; 16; 16.8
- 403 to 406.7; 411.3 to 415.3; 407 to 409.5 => 0.07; 17.5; 16.3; 17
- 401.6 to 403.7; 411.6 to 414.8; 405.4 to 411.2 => 0.10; 17.6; 16.3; 16.9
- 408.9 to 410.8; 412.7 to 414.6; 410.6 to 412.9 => -0.10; 16.4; 15.9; 16.1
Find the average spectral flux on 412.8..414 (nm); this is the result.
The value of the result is 16.1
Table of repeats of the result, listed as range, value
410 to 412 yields 16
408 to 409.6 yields 17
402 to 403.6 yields 17.6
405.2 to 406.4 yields 17.4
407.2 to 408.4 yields 16.4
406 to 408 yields 16.9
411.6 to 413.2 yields 16.9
